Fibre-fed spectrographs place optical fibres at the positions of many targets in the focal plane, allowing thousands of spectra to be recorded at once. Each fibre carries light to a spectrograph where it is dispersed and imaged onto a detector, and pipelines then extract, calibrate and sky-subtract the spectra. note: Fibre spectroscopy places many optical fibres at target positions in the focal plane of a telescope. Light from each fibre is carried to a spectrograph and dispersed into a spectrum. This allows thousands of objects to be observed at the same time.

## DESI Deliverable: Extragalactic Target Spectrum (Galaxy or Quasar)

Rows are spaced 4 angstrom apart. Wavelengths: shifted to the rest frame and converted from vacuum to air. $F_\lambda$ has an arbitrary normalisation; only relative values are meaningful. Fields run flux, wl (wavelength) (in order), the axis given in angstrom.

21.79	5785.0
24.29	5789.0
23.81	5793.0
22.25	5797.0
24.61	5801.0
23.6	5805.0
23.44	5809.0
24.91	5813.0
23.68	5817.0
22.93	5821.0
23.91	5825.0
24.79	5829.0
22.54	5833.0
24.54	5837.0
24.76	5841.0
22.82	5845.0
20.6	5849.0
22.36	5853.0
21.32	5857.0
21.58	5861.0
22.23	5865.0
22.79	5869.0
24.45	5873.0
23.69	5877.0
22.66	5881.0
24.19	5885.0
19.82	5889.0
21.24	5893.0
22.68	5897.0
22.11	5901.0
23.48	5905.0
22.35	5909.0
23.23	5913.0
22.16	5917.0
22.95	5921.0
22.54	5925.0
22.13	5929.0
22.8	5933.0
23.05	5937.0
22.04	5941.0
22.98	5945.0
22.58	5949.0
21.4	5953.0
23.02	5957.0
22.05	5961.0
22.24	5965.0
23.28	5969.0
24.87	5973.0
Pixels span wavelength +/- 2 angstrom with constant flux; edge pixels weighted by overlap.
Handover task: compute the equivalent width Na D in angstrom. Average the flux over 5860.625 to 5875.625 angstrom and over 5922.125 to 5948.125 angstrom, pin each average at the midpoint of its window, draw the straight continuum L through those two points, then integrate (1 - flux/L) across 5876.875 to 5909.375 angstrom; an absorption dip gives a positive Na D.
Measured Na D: 0.6 angstrom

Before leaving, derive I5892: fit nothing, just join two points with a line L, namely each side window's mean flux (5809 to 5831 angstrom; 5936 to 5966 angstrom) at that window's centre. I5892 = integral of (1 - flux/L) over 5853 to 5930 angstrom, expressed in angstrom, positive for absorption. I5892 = 2.0 angstrom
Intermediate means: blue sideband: 24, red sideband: 22.4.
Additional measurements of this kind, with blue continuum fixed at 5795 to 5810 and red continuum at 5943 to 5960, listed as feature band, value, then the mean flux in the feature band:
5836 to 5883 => 0.6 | 22.8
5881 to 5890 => 0.2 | 22.4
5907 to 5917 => 0.0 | 22.7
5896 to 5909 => 0.1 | 22.7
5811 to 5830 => -0.5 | 24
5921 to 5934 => 0.1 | 22.5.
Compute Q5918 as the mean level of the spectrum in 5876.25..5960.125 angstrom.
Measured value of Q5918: 22.5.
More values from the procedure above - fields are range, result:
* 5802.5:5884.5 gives 23.2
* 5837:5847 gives 23.9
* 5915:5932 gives 22.5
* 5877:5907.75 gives 22.4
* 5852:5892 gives 22.5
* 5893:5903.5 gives 22.2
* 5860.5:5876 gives 22.9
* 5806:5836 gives 23.8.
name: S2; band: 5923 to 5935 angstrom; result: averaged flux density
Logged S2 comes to 22.5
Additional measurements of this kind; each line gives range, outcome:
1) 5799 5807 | 24.1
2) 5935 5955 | 22.4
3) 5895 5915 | 22.8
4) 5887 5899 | 21.2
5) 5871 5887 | 23.7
